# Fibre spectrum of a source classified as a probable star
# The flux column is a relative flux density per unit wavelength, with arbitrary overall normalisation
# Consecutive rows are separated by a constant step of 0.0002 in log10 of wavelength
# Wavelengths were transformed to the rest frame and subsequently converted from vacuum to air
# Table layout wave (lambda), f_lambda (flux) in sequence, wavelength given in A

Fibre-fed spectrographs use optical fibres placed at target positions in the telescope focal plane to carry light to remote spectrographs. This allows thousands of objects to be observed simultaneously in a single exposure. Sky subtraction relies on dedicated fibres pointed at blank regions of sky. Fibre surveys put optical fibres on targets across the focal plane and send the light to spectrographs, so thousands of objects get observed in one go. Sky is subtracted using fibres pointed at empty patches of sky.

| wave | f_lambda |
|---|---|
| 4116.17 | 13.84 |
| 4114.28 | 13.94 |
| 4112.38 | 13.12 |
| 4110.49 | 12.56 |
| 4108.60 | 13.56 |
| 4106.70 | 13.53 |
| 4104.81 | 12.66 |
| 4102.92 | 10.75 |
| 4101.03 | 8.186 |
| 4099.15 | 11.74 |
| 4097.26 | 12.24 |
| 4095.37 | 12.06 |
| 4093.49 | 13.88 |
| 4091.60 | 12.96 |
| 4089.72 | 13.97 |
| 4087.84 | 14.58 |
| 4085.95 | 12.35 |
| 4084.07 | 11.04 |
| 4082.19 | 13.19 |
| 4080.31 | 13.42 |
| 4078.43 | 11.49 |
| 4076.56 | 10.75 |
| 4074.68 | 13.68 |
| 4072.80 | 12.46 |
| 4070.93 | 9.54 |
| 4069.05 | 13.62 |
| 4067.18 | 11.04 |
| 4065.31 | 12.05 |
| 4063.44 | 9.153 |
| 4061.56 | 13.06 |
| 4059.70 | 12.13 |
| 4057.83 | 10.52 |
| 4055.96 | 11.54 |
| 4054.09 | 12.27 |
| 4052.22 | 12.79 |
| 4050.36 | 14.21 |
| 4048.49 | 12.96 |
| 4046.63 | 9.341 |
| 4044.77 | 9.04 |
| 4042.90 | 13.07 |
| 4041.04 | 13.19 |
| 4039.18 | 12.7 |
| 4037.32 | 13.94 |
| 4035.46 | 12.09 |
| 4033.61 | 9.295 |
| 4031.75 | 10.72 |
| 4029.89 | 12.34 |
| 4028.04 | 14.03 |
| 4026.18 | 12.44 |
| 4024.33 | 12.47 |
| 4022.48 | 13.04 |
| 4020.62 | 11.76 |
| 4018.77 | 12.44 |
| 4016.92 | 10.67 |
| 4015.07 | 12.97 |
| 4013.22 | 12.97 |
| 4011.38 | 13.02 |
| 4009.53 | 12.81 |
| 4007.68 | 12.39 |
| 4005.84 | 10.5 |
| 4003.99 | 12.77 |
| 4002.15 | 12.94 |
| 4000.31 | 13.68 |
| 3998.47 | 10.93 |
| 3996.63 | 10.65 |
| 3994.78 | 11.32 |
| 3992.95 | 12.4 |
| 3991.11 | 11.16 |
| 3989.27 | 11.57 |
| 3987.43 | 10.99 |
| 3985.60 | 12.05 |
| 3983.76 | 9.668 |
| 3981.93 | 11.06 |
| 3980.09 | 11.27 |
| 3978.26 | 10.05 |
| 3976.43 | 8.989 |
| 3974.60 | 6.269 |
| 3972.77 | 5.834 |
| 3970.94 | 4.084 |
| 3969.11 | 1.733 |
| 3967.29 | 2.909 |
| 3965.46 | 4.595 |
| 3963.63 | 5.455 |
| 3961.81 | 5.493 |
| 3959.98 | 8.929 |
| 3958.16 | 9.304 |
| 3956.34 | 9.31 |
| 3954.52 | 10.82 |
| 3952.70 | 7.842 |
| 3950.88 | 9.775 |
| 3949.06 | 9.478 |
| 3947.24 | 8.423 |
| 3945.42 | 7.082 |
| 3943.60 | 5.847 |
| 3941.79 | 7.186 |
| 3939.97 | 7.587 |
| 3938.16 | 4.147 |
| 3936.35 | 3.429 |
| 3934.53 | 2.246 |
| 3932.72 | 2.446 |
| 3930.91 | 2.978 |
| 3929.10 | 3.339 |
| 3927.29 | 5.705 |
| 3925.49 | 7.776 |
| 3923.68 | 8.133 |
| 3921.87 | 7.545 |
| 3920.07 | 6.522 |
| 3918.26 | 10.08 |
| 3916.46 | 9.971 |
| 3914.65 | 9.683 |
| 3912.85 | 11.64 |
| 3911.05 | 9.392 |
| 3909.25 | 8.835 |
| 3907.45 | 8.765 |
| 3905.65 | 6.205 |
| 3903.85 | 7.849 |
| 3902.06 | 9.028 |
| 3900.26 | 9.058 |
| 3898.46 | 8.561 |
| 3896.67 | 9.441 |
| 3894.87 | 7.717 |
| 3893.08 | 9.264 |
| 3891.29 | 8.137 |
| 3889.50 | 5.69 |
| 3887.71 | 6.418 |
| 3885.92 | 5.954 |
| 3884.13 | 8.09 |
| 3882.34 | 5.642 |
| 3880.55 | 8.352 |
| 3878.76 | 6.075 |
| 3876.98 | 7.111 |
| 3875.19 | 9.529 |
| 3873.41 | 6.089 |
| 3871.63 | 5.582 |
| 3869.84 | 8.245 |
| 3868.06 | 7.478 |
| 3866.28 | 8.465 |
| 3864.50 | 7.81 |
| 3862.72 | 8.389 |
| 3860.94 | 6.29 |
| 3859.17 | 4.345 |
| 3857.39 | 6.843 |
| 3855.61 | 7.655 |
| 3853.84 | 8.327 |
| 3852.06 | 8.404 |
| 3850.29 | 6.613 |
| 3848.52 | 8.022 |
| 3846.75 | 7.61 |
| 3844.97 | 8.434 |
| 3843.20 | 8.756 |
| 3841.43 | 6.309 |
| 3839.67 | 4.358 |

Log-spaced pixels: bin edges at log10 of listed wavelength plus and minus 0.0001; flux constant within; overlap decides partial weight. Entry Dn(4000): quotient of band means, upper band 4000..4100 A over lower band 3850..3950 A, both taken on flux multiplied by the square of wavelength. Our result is 1.8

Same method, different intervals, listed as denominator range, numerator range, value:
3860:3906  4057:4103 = 1.75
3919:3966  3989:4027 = 1.89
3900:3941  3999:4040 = 1.85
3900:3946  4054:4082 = 1.82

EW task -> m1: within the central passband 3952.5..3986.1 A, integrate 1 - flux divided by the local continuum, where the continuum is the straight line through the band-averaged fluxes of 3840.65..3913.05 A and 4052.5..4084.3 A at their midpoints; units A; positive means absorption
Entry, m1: 7.27 A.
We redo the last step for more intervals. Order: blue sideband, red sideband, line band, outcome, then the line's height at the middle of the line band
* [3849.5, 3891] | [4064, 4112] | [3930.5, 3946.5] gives 7.1 A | 8.74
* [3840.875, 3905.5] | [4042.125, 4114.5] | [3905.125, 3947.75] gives 8.9 A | 8.73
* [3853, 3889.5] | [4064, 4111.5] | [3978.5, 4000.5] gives -3.0 A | 9.92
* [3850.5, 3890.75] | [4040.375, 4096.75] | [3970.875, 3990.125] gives 0.9 A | 9.93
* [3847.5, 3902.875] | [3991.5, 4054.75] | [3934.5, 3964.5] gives 7.7 A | 9.85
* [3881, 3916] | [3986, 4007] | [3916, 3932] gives 4.1 A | 9.12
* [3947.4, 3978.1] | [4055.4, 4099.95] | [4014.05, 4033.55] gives -4.8 A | 9.78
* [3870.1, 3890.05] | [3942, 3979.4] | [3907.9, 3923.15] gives -4.8 A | 6.97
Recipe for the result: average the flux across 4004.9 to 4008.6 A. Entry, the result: 11.4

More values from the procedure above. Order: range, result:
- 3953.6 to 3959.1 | 9.82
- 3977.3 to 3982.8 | 10.8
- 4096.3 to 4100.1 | 12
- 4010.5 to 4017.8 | 12.4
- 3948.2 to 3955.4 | 9.47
